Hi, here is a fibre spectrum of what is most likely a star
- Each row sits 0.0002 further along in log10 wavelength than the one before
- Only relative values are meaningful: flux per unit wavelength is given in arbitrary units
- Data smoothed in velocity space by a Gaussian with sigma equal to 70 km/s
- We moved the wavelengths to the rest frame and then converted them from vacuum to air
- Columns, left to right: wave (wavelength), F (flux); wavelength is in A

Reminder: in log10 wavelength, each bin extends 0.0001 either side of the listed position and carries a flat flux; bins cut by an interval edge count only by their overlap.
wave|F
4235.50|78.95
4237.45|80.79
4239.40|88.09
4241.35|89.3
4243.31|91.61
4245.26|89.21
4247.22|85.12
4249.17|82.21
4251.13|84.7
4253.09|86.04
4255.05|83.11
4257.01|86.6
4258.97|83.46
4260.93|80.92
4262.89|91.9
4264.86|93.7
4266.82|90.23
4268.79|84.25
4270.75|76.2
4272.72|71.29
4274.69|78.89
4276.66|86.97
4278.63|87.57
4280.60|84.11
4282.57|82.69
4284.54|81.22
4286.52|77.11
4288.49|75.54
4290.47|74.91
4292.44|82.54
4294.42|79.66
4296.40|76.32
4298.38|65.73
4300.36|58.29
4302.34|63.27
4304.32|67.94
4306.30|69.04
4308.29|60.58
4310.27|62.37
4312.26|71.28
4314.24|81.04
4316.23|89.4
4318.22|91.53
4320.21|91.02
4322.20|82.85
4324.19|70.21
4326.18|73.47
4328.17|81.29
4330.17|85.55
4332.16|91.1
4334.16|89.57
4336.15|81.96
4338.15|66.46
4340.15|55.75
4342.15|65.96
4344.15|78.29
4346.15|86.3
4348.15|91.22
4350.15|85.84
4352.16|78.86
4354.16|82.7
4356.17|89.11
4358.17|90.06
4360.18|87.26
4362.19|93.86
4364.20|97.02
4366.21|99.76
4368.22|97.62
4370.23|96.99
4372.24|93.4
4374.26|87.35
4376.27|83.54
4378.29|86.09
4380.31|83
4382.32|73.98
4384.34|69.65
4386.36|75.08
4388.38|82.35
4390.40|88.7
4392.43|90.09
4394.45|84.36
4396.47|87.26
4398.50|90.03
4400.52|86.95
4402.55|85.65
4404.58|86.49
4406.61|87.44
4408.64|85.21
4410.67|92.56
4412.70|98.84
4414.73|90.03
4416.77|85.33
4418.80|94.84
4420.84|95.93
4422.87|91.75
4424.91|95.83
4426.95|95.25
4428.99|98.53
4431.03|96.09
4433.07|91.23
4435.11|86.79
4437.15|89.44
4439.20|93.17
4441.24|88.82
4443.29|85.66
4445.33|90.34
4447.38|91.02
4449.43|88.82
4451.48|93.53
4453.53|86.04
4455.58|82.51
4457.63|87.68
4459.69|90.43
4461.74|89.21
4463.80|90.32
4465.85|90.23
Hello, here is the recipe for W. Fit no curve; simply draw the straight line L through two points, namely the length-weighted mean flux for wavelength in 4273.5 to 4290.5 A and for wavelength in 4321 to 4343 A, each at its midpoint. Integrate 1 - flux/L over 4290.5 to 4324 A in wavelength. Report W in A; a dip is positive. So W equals 1.9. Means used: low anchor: 81.2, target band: 74.5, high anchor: 76.9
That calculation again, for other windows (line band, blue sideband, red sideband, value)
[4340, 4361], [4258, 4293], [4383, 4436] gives 1.0 A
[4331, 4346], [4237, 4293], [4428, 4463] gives 1.7 A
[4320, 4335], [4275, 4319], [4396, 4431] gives -0.5 A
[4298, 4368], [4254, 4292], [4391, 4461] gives 4.9 A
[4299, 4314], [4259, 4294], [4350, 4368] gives 3.5 A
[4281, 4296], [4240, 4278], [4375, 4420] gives 1.1 A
